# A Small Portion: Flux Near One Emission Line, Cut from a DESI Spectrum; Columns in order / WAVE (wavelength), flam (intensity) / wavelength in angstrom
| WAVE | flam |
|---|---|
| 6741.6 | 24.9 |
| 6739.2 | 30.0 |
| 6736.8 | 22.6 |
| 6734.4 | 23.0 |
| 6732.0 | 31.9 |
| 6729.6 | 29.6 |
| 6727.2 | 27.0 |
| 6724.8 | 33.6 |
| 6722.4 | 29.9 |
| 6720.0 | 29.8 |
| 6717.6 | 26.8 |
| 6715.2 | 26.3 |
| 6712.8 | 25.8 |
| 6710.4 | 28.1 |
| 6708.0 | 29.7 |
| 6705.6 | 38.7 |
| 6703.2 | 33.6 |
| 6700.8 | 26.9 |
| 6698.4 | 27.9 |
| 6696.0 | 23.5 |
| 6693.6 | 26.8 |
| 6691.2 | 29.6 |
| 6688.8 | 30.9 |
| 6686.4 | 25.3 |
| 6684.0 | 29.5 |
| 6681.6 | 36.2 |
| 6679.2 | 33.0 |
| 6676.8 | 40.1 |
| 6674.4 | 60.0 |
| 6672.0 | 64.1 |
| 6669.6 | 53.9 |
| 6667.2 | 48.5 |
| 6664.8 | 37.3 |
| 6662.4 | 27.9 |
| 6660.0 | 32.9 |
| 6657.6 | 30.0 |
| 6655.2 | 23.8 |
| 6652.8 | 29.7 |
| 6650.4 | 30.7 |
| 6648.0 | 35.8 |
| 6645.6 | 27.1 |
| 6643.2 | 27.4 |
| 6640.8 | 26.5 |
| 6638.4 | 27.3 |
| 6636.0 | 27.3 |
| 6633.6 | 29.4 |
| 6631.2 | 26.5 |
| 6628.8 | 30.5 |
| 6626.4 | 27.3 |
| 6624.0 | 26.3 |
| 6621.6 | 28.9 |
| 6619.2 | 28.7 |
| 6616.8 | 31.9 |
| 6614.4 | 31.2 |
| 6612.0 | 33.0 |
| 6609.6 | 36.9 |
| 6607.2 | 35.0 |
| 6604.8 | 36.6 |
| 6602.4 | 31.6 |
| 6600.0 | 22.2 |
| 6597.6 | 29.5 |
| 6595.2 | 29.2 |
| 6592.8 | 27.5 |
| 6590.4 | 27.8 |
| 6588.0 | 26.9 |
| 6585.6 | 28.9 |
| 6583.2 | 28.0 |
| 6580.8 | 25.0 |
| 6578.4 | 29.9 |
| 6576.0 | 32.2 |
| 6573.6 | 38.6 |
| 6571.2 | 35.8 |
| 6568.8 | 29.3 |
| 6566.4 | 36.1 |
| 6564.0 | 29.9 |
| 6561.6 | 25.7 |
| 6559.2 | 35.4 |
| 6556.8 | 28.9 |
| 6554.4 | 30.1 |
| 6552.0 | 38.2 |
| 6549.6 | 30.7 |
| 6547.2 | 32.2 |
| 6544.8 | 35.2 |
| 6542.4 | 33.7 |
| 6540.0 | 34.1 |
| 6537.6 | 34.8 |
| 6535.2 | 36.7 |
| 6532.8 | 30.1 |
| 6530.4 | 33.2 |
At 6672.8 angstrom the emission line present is [O III] 5007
